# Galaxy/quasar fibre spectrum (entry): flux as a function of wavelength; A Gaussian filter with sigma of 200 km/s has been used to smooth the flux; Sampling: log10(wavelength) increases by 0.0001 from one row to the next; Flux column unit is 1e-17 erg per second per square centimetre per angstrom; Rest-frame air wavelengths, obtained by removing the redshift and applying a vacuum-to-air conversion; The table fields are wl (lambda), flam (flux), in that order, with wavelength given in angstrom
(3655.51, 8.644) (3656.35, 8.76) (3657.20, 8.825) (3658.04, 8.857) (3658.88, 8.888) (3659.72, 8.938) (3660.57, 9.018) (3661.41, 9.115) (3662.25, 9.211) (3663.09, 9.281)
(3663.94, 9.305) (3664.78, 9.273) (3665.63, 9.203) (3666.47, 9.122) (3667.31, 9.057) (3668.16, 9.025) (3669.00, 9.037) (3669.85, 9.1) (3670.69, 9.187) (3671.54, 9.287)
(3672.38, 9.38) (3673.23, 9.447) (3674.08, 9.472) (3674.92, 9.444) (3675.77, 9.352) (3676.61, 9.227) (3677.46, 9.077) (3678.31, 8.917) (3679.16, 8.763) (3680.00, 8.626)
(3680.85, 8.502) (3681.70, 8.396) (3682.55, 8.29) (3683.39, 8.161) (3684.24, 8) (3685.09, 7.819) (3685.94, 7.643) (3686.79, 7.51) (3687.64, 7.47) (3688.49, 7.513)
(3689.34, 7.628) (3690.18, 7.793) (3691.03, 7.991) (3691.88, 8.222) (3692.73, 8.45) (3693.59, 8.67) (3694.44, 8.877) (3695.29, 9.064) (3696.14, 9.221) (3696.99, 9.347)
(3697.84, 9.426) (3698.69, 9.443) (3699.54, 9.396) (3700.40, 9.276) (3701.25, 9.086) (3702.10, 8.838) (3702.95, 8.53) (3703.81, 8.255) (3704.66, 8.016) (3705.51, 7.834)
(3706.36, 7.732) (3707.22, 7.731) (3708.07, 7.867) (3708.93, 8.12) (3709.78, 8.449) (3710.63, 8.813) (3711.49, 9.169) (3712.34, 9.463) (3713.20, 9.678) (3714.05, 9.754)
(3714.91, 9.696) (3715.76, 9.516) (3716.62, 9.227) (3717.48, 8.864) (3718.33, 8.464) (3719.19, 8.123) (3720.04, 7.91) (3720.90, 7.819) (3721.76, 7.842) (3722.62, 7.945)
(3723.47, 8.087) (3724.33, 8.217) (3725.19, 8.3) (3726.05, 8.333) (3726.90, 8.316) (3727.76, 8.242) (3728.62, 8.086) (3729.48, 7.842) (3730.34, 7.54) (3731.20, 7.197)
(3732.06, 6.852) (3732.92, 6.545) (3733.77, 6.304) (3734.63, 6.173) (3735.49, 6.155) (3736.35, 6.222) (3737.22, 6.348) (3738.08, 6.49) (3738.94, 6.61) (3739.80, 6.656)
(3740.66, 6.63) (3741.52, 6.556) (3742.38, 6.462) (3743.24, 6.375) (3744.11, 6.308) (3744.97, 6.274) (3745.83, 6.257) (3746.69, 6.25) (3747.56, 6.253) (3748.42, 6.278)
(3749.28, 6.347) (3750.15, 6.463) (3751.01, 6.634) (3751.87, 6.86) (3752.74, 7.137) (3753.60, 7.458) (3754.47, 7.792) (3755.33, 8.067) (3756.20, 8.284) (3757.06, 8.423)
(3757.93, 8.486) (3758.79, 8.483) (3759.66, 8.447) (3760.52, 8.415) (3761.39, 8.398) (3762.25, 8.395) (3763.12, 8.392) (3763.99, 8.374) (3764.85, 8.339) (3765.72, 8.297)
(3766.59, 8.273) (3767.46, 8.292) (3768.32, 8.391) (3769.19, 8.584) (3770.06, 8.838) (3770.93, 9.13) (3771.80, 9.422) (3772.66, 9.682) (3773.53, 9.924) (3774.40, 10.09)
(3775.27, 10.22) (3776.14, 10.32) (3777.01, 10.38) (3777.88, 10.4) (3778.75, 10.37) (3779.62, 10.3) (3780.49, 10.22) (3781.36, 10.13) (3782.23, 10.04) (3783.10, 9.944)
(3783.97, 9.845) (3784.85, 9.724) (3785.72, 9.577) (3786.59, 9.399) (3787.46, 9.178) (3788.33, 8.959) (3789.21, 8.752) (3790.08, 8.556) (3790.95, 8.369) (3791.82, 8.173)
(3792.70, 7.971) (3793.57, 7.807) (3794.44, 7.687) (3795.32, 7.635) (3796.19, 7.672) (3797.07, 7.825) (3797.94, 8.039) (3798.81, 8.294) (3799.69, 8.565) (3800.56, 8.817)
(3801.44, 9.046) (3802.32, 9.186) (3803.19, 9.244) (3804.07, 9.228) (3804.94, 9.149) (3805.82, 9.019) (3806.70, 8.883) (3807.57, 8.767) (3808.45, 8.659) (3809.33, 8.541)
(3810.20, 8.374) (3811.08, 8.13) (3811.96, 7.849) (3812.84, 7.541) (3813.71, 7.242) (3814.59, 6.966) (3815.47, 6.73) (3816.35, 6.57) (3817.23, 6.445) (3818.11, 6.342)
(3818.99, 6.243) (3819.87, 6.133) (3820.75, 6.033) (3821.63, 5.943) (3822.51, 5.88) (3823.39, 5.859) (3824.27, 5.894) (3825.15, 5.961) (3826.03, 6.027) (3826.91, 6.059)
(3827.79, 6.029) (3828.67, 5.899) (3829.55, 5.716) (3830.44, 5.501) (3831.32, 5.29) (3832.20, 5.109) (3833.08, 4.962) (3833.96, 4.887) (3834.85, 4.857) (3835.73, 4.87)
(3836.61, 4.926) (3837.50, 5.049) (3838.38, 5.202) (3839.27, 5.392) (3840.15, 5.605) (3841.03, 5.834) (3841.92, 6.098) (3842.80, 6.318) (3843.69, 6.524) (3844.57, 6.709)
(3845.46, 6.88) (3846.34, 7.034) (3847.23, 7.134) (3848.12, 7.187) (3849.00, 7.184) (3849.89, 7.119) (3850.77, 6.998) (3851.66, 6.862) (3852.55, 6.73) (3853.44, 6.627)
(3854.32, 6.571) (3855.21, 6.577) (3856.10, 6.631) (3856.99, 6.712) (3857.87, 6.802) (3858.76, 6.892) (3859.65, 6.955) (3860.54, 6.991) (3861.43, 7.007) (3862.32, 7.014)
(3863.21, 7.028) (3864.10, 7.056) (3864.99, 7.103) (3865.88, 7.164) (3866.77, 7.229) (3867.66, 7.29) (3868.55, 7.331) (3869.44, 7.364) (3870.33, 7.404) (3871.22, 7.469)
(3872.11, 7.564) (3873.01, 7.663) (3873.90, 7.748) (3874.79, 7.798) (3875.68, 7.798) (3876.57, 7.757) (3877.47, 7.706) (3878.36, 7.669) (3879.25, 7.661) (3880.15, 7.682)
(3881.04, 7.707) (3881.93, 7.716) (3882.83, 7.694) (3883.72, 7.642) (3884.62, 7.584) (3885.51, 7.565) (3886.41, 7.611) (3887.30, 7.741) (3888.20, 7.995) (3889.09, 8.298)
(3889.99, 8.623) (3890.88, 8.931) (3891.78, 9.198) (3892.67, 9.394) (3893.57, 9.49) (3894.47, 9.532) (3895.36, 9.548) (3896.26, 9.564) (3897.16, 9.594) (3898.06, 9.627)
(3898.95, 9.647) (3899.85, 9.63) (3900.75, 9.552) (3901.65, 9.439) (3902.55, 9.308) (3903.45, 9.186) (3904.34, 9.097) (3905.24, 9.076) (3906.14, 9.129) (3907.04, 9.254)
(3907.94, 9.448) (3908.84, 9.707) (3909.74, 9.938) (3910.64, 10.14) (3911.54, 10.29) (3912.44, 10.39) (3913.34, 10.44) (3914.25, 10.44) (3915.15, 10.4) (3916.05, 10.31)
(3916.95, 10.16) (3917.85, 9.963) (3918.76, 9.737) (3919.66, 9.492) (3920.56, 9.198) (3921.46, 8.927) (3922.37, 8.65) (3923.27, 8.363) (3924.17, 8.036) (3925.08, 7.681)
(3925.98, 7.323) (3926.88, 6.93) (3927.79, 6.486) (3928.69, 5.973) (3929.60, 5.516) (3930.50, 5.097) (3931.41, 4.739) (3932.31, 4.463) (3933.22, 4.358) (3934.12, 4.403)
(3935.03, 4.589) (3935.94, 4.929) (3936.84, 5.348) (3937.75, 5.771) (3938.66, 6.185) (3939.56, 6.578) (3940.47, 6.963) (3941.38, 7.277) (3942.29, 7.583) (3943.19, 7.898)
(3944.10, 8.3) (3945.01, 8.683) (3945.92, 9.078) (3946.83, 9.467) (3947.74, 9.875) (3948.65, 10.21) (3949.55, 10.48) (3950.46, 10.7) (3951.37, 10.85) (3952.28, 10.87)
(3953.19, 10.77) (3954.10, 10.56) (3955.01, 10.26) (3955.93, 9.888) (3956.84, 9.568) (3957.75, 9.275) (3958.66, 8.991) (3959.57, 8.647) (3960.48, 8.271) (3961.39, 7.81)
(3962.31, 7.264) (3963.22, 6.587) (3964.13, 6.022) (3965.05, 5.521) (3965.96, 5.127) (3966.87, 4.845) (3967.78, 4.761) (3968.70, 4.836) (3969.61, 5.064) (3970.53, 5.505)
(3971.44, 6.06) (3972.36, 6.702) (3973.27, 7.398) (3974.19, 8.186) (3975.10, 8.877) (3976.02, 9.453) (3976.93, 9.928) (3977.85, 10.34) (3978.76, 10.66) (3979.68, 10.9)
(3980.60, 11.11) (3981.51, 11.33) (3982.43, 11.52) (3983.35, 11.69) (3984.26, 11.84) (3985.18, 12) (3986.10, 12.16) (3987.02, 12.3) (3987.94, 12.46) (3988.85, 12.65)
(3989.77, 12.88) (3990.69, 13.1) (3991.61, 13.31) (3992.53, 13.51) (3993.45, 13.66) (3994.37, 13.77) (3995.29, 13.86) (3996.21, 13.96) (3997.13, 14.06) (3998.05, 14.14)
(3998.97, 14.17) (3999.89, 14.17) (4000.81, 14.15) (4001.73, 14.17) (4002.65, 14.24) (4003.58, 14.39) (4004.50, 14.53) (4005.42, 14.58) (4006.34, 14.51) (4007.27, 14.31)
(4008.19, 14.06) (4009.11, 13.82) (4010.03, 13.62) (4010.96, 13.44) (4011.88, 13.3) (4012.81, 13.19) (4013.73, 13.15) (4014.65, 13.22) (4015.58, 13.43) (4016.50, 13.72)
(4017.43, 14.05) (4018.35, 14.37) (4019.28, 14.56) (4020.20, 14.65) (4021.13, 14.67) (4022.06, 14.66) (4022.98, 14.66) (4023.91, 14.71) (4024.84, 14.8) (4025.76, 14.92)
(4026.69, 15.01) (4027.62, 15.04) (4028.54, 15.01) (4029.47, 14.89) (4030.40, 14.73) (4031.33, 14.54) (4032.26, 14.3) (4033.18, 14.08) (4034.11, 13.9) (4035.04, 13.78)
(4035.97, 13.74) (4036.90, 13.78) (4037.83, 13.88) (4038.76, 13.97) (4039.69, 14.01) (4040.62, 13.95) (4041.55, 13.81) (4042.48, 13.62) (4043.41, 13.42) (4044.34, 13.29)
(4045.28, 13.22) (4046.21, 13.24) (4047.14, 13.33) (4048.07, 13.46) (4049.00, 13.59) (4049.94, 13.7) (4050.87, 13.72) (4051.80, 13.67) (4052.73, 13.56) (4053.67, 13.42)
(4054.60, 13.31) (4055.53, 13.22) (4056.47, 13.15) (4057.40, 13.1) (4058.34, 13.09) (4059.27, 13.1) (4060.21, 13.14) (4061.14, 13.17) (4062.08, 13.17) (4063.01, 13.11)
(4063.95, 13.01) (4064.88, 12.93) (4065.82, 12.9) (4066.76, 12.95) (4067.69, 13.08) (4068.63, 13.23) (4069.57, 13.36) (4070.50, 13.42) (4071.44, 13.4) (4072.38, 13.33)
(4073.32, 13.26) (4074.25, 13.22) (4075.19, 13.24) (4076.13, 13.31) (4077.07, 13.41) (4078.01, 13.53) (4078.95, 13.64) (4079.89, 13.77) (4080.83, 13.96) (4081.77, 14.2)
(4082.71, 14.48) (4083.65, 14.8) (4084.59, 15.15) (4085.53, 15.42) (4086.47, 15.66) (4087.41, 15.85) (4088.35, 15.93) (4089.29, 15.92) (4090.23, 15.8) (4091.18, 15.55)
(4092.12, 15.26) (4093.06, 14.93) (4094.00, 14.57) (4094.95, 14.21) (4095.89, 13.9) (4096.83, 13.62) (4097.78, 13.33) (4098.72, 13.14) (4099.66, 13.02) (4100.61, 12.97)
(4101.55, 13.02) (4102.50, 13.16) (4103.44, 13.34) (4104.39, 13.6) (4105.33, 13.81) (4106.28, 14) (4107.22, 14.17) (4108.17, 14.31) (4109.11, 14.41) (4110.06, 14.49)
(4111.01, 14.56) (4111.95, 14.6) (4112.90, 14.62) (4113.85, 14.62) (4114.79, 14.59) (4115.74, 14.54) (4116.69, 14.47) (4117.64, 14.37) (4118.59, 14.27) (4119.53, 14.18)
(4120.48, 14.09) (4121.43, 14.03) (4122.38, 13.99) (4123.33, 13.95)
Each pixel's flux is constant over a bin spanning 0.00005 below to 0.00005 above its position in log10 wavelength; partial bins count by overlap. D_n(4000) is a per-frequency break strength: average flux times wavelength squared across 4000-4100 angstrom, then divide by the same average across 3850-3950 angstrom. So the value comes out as 1.9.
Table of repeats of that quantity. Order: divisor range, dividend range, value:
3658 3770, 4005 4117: 2.05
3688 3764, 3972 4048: 1.95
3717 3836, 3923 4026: 1.47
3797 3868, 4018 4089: 2.27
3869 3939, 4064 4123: 1.89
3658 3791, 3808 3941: 0.95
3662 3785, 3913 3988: 1.12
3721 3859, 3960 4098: 1.94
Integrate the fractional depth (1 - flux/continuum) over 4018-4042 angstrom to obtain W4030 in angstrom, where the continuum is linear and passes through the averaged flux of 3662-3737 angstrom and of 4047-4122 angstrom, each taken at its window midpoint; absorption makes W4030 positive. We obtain -2.3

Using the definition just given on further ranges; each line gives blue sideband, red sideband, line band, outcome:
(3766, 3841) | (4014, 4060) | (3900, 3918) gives 1.4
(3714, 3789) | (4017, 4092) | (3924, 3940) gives 8.1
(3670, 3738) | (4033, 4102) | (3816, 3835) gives 8.1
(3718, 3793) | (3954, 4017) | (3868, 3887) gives 4.0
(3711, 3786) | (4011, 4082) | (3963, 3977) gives 6.6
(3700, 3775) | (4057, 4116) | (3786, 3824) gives 4.9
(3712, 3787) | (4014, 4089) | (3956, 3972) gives 7.1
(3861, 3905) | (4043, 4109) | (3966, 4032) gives -4.4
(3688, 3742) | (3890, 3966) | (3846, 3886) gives 5.3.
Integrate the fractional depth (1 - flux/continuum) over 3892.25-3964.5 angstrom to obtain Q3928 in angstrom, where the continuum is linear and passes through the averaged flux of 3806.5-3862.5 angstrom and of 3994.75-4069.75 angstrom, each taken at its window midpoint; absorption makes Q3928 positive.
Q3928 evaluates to 9.8 angstrom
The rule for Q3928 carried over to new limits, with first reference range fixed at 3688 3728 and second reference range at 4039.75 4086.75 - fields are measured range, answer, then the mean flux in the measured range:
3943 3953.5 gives 1.88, 9.8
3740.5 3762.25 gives 4.68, 7.21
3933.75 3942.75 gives 4.44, 5.98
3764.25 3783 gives -0.03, 9.51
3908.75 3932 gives 5.93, 8.58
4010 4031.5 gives -2.20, 14.3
